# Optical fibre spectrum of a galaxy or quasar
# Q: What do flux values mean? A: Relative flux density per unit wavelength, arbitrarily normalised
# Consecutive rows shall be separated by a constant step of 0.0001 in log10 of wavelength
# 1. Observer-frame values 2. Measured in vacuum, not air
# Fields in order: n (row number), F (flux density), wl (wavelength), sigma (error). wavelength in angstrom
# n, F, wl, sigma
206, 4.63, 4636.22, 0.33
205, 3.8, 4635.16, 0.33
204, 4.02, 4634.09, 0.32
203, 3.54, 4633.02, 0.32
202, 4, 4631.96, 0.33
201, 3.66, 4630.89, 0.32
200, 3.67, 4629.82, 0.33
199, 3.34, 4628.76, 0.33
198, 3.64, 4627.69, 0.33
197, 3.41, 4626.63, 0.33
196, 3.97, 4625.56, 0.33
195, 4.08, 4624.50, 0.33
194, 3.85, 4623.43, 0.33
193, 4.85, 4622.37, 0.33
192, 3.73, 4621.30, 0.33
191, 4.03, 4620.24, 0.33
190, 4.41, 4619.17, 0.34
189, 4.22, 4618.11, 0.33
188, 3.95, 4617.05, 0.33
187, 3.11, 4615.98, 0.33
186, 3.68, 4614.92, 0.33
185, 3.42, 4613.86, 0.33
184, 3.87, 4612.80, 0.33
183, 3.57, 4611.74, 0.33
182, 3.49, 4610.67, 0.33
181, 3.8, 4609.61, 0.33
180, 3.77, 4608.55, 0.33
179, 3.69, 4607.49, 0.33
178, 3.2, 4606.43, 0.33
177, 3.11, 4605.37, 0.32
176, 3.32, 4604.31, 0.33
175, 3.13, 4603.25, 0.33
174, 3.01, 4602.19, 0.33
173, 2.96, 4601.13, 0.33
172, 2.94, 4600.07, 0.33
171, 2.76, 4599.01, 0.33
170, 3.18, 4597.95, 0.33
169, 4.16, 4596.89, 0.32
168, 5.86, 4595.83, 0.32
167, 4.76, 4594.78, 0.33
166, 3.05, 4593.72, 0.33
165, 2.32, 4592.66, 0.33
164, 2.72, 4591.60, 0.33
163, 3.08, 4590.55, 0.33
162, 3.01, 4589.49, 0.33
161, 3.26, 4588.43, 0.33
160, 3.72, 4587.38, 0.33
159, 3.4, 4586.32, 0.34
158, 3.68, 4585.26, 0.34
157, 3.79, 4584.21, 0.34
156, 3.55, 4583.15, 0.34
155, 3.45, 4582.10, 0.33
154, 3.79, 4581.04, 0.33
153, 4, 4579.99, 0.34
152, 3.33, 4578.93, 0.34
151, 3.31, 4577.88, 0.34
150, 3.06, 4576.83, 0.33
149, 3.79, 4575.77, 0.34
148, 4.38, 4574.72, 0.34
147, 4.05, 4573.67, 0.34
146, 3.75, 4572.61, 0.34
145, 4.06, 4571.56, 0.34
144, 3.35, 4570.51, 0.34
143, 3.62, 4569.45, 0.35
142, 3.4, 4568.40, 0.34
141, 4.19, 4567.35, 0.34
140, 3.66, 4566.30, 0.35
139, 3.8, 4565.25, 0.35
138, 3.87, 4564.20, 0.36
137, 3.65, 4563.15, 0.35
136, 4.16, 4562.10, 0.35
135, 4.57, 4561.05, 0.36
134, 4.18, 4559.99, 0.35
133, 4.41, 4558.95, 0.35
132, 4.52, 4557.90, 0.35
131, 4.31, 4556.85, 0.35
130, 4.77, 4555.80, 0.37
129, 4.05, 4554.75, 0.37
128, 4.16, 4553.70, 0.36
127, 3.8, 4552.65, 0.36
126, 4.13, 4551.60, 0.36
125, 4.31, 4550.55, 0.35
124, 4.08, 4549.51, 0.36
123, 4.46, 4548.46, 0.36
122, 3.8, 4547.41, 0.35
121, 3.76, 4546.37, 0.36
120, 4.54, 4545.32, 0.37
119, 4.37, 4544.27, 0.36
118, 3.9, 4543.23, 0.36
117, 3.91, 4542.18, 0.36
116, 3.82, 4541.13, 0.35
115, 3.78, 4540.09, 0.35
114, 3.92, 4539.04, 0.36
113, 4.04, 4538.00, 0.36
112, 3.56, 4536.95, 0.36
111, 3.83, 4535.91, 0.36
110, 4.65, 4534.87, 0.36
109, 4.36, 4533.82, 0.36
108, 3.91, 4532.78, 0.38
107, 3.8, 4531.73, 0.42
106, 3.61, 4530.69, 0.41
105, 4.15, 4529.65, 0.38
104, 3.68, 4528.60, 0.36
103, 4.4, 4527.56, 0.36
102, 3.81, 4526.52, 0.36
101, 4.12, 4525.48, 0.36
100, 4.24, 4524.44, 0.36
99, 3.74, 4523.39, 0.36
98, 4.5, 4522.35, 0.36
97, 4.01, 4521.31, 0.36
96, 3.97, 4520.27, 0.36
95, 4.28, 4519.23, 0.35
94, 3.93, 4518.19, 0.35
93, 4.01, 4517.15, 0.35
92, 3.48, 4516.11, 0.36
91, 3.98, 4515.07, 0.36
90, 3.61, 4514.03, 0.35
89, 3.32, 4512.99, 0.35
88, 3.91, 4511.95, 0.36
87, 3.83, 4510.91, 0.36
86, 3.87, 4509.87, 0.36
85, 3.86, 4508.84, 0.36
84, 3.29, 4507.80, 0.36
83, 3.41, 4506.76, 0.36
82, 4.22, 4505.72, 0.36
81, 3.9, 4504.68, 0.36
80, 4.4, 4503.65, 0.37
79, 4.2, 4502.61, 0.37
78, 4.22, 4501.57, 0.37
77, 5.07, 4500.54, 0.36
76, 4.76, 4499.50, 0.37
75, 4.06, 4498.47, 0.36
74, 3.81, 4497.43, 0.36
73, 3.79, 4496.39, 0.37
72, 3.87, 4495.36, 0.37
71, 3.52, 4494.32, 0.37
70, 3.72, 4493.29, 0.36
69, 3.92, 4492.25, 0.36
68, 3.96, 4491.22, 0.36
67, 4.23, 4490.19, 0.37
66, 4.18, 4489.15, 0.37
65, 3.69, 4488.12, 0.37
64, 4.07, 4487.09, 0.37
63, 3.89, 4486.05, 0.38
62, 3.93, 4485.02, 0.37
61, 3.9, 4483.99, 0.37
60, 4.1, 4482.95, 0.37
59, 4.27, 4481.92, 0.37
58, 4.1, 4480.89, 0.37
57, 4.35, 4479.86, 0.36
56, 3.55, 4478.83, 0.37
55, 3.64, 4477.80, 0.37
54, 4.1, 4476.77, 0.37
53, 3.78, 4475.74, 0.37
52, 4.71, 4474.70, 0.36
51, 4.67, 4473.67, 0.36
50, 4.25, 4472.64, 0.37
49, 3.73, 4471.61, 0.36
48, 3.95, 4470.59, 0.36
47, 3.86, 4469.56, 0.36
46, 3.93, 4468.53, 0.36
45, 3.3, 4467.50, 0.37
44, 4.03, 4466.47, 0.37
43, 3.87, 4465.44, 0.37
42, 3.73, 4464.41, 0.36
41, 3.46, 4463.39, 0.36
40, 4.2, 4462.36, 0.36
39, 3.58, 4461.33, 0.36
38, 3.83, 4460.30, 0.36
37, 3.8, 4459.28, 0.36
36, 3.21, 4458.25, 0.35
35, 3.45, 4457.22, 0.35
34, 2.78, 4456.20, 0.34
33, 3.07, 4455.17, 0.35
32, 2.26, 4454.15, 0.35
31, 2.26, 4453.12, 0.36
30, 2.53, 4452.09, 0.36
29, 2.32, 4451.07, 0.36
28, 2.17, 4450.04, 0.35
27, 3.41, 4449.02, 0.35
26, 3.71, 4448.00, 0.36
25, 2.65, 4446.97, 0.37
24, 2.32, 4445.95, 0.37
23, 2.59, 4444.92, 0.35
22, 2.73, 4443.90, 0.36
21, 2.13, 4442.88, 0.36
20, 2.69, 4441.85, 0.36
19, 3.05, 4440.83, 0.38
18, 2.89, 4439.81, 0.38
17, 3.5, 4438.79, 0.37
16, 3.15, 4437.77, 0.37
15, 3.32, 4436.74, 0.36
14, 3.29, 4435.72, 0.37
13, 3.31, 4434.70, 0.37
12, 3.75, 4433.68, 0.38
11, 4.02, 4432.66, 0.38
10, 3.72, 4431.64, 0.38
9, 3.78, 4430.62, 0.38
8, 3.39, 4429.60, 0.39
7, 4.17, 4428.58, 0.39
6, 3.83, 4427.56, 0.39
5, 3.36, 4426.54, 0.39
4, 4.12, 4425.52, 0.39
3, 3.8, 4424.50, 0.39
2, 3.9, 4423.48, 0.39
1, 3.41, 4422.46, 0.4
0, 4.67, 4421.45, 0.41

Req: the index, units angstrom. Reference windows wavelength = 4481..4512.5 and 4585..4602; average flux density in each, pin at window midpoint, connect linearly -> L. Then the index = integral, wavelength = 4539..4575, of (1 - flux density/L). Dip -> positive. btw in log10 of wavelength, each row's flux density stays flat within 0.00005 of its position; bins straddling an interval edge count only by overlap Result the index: -4.0 angstrom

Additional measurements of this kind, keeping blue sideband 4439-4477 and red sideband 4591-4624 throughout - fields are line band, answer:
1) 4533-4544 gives -1.61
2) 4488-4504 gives -3.30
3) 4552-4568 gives -2.80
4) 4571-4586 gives -0.65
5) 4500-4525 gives -3.96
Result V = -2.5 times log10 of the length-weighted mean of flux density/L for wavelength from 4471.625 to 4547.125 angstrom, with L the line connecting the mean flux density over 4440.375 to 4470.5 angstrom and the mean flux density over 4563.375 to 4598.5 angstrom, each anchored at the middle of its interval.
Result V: -0.19 mag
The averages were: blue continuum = 3.15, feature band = 4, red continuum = 3.65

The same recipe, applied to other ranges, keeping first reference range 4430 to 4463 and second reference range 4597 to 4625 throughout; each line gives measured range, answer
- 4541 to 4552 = -0.20 mag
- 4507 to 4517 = -0.12 mag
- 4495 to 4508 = -0.24 mag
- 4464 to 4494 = -0.23 mag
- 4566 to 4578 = -0.08 mag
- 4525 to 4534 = -0.18 mag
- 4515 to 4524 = -0.20 mag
